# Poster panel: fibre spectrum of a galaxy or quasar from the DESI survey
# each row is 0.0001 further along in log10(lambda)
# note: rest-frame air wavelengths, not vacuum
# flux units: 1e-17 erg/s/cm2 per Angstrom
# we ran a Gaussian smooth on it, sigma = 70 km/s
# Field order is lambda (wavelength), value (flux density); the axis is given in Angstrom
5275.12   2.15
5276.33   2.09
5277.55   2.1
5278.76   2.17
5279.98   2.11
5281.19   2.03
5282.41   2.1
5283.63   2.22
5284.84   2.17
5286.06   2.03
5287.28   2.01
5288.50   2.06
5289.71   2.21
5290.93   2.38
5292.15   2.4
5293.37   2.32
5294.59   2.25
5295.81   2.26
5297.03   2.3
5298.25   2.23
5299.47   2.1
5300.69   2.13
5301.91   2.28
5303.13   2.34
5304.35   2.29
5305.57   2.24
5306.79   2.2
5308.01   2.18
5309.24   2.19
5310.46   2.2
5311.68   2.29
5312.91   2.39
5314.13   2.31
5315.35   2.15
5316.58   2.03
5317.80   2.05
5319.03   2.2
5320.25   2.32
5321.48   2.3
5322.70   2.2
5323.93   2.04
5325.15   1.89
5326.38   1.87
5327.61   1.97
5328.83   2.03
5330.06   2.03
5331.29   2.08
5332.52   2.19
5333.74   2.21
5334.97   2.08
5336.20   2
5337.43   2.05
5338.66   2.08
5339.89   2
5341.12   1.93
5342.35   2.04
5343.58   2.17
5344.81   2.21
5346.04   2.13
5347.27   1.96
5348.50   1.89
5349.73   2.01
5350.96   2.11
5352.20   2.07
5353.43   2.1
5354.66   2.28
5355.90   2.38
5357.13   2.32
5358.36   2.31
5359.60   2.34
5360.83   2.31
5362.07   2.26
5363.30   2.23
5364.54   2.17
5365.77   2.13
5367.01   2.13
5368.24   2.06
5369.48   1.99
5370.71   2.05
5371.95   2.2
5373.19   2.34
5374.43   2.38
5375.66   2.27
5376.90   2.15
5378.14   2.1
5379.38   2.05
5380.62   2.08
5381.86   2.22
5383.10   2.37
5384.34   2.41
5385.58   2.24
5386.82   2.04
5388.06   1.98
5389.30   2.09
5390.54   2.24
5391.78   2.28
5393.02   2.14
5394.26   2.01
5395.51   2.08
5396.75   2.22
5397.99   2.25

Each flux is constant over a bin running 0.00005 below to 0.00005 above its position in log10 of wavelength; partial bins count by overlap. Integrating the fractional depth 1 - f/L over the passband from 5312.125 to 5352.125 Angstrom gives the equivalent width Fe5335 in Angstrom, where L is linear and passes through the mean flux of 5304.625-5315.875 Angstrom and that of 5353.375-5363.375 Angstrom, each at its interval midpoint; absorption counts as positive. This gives 3.06 Angstrom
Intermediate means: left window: 2.24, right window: 2.29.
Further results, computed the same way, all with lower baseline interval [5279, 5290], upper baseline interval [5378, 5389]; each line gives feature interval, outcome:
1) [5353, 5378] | -0.7 Angstrom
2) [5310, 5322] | -0.6 Angstrom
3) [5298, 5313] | -0.8 Angstrom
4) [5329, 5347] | 0.5 Angstrom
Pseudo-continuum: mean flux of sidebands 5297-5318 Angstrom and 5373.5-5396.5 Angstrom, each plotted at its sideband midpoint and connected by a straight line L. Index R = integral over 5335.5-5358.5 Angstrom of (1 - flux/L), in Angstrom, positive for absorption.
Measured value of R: 1.0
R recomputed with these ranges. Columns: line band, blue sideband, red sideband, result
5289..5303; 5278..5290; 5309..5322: -0.71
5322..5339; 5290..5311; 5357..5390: 1.33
